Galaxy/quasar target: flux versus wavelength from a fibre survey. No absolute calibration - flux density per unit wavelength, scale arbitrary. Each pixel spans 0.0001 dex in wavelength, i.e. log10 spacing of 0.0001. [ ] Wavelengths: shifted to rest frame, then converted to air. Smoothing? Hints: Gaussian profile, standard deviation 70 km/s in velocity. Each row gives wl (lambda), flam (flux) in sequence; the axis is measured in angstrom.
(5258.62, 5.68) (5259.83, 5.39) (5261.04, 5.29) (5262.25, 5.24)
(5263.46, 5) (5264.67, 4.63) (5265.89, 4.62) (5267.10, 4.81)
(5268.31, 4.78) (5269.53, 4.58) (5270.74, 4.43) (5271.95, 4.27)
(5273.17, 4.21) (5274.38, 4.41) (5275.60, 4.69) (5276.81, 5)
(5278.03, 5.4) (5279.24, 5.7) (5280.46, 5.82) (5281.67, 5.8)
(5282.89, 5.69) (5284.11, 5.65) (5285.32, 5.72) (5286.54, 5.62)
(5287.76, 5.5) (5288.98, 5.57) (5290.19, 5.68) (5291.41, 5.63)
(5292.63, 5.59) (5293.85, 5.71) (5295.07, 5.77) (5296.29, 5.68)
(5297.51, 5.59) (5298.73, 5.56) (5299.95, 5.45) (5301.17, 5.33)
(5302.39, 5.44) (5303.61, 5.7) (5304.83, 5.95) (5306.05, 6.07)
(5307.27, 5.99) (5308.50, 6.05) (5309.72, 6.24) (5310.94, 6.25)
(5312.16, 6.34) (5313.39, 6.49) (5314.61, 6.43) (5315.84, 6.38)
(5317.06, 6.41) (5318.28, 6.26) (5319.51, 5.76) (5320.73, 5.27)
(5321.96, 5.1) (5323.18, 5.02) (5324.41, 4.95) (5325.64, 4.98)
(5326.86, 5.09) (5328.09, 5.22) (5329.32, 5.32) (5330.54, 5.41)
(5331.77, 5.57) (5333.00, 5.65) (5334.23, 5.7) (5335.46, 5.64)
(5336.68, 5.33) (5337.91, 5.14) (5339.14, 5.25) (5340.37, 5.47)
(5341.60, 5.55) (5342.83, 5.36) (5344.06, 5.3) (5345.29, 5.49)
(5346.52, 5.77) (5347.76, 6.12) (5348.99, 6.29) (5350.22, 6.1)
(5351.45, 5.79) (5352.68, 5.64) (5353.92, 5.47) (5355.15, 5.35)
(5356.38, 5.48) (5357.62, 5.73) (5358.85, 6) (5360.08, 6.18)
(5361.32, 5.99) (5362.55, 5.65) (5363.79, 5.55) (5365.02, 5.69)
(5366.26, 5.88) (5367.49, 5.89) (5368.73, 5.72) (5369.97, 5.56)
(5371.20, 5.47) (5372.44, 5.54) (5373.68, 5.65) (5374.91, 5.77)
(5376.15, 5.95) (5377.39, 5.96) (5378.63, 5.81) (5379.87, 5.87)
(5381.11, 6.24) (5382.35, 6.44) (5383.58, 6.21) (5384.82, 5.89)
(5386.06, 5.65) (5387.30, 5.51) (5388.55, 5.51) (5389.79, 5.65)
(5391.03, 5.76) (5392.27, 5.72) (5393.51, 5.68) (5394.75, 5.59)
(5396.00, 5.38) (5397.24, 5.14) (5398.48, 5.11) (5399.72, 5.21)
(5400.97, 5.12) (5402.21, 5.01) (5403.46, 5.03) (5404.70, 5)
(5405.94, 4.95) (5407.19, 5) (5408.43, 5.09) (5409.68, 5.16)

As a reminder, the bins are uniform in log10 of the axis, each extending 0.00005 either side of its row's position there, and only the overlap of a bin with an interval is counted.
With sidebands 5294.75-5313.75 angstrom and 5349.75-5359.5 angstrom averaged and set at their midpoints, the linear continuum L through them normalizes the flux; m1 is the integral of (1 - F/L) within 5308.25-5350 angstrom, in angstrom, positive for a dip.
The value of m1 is 0.8 angstrom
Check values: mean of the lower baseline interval 5.86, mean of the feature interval 5.67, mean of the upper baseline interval 5.69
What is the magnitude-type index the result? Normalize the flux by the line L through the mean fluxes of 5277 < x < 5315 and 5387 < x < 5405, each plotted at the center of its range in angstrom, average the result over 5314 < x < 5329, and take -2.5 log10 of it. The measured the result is 0.020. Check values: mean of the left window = 5.78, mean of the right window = 5.36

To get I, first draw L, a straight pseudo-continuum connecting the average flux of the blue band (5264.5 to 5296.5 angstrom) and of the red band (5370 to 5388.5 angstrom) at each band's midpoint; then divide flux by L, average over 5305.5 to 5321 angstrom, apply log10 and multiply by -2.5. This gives -0.14 mag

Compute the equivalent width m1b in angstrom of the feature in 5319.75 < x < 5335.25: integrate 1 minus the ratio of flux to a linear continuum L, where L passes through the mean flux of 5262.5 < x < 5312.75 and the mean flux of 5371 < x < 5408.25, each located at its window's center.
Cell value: 0.5 angstrom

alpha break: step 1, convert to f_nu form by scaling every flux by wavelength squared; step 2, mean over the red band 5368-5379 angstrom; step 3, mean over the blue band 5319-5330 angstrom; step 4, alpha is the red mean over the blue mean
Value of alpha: 1.12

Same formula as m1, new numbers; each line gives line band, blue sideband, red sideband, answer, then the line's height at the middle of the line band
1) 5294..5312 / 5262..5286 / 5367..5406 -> -2.2 angstrom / 5.17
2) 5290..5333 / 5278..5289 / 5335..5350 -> -0.6 angstrom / 5.62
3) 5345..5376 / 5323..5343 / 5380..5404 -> -1.7 angstrom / 5.45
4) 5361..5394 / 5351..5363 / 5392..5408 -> -1.8 angstrom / 5.48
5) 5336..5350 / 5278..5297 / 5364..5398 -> 0.3 angstrom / 5.71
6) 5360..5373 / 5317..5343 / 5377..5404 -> -0.4 angstrom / 5.53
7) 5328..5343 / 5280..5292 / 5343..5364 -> 0.8 angstrom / 5.73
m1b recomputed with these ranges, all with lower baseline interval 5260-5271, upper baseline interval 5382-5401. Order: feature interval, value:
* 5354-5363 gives -0.6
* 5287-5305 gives -2.0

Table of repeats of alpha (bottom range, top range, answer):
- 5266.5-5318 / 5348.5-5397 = 1.07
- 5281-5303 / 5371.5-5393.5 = 1.07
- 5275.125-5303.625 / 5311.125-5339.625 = 1.02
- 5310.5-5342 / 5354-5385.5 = 1.05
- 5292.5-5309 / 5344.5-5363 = 1.04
